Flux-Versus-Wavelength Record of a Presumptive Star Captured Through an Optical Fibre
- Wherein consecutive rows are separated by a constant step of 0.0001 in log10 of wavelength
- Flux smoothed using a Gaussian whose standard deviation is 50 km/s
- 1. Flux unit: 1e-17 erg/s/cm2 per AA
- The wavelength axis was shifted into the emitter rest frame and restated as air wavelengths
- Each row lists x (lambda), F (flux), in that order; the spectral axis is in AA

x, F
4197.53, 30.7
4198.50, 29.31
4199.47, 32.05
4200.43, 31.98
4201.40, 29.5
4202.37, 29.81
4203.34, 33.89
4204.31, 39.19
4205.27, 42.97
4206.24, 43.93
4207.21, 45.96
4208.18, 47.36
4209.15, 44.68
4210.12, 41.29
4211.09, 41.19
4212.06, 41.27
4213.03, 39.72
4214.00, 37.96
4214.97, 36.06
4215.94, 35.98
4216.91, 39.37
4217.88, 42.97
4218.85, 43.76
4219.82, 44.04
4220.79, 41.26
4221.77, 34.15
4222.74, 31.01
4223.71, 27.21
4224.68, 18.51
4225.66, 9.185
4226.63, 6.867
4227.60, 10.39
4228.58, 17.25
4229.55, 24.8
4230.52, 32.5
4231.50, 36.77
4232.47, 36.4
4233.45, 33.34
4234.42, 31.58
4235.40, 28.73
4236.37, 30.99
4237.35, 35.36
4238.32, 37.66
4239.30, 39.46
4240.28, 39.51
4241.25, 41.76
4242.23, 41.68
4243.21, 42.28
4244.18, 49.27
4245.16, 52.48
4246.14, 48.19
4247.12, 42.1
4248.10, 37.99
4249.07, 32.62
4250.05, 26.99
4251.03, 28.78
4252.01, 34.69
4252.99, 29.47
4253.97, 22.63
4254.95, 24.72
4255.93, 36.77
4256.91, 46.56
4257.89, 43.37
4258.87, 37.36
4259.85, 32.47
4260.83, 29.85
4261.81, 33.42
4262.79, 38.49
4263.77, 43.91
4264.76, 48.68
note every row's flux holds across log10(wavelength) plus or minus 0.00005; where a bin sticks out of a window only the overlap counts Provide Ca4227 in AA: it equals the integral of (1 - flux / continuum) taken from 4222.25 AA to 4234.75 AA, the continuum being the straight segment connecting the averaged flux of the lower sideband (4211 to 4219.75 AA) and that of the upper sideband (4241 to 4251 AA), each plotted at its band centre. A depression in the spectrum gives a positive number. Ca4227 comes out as 5.0 AA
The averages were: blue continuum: 40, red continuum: 40.9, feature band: 24.2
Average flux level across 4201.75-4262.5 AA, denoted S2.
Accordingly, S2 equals 35.3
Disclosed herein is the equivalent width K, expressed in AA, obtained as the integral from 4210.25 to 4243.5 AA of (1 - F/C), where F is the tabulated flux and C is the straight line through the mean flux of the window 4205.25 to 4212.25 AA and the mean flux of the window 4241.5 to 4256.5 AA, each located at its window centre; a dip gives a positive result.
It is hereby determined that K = 6.0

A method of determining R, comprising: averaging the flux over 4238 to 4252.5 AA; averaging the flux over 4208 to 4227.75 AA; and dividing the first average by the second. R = 1.2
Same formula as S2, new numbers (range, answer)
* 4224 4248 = 32.8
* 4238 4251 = 40.5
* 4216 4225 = 36.2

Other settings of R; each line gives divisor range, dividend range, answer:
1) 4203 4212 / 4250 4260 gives 0.79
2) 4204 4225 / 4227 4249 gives 0.91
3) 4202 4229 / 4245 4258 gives 1.03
